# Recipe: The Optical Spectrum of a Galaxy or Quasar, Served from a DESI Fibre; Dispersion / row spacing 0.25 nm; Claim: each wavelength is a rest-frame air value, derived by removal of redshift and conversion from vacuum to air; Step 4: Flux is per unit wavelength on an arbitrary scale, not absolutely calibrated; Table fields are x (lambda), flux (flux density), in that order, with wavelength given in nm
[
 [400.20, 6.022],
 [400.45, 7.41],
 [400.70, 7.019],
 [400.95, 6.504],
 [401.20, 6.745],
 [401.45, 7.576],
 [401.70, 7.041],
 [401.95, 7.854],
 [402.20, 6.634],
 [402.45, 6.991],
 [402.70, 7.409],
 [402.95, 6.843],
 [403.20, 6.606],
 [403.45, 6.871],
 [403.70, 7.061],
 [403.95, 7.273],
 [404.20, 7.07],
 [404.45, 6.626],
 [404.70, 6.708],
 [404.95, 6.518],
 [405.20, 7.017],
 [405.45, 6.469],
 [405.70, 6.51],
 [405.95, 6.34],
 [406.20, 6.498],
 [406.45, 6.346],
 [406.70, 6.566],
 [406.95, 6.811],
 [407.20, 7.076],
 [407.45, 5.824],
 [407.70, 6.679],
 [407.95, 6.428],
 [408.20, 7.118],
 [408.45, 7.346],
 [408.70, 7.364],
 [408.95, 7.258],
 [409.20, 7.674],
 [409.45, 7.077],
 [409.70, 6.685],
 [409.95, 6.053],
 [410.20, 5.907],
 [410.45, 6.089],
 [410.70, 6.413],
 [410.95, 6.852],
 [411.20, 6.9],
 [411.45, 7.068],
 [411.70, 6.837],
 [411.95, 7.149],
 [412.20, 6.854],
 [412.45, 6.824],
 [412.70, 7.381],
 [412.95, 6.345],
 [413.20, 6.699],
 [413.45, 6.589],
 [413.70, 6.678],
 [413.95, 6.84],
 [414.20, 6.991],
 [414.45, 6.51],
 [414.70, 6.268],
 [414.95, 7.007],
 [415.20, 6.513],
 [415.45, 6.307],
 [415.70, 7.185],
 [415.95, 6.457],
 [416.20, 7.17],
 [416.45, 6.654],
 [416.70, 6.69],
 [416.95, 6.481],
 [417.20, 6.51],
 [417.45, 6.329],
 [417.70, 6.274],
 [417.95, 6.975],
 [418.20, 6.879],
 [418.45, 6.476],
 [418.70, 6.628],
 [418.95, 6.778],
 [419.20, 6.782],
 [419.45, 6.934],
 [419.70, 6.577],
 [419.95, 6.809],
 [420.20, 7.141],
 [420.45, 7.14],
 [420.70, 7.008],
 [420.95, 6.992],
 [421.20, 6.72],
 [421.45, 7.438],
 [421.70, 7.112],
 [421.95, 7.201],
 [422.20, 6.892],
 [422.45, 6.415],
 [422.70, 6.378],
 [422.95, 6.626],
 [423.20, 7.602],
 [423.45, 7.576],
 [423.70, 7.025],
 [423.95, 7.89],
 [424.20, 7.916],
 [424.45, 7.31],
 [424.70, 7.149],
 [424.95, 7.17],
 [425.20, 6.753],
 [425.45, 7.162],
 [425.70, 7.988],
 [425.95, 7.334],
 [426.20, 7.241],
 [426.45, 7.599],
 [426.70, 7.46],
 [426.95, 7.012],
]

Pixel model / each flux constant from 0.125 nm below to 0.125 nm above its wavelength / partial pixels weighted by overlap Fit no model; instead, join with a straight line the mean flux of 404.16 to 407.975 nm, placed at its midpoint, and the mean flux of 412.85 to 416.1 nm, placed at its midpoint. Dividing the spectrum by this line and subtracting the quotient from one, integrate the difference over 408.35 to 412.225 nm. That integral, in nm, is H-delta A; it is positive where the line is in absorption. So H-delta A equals -0.130 nm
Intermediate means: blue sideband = 6.59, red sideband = 6.65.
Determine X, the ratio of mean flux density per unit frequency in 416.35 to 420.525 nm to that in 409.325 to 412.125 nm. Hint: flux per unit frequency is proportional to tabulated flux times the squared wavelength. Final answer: 1.0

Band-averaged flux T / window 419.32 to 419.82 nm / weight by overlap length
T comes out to 6.76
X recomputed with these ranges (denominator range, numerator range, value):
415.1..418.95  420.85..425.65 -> 1.11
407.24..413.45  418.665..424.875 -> 1.10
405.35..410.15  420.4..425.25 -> 1.14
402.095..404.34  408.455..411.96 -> 1.01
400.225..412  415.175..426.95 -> 1.10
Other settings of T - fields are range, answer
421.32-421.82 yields 7.27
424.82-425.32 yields 6.97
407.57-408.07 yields 6.55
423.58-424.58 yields 7.54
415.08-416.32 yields 6.73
